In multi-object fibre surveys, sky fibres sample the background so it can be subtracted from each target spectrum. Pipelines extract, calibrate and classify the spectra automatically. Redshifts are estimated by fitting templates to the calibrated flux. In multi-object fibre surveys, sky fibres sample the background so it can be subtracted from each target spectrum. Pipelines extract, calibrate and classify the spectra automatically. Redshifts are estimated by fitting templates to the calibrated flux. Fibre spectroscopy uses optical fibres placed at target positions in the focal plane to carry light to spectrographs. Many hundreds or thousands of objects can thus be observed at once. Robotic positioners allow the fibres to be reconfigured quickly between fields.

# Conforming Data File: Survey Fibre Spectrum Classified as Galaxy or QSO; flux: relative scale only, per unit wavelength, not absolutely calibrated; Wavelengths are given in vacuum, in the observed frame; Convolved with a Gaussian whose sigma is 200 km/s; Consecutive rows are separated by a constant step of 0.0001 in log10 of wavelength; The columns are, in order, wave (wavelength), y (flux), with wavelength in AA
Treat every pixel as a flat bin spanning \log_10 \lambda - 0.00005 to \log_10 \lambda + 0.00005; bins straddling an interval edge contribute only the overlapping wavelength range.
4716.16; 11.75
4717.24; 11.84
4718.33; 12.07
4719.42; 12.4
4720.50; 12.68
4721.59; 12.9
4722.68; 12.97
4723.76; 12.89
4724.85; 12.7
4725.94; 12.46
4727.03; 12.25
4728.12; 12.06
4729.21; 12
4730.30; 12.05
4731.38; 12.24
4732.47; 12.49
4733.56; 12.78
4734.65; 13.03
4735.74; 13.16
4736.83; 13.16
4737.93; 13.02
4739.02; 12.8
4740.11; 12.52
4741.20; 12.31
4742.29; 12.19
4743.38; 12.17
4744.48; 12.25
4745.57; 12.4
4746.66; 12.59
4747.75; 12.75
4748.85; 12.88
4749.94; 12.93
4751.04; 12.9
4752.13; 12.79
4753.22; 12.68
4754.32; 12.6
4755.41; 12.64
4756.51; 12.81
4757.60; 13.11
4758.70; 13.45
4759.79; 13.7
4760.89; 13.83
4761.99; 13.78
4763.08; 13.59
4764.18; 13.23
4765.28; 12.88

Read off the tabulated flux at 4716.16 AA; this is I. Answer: 11.75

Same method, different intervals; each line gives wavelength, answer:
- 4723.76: 12.89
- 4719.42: 12.4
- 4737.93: 13.02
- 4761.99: 13.78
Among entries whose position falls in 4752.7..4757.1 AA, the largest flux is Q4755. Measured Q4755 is 12.81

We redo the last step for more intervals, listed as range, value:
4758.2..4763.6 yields 13.83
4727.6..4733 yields 12.49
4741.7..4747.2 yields 12.59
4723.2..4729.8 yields 12.89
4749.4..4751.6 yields 12.93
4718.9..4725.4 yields 12.97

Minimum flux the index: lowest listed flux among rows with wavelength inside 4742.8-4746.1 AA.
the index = 12.17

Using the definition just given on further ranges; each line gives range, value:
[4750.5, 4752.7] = 12.79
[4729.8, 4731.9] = 12.05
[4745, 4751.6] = 12.4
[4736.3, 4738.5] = 13.02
